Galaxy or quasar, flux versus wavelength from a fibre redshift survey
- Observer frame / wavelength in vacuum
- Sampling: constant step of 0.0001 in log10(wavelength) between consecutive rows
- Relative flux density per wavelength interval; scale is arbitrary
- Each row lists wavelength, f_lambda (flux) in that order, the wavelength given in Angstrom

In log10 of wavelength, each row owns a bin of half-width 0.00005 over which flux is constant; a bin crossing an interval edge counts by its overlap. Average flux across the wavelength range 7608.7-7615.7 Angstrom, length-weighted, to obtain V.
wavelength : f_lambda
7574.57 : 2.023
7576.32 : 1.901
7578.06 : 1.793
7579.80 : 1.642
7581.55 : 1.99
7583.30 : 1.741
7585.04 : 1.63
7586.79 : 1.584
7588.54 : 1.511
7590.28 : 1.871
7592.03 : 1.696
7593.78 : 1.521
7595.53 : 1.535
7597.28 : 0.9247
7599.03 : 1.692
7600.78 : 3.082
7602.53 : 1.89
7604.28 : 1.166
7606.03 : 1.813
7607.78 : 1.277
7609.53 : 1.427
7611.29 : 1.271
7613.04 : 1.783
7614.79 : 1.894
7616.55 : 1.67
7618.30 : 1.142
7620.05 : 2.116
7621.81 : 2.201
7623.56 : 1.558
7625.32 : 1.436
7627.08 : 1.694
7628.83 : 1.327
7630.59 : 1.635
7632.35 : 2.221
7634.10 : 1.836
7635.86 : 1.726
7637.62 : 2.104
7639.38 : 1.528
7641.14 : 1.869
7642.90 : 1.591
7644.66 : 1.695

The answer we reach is 1.59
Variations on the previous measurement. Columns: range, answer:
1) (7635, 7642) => 1.81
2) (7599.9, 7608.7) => 1.84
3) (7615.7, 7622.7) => 1.78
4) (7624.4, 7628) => 1.56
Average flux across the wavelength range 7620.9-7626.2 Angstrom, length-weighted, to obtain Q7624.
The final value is 1.73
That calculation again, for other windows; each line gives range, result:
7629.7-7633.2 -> 1.92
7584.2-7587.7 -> 1.6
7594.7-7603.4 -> 1.83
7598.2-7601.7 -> 2.39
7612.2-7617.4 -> 1.78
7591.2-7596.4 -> 1.58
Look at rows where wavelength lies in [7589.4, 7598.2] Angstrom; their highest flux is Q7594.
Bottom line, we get 1.871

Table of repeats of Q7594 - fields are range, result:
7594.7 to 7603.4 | 3.082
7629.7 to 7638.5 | 2.221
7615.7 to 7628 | 2.201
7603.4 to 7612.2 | 1.813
